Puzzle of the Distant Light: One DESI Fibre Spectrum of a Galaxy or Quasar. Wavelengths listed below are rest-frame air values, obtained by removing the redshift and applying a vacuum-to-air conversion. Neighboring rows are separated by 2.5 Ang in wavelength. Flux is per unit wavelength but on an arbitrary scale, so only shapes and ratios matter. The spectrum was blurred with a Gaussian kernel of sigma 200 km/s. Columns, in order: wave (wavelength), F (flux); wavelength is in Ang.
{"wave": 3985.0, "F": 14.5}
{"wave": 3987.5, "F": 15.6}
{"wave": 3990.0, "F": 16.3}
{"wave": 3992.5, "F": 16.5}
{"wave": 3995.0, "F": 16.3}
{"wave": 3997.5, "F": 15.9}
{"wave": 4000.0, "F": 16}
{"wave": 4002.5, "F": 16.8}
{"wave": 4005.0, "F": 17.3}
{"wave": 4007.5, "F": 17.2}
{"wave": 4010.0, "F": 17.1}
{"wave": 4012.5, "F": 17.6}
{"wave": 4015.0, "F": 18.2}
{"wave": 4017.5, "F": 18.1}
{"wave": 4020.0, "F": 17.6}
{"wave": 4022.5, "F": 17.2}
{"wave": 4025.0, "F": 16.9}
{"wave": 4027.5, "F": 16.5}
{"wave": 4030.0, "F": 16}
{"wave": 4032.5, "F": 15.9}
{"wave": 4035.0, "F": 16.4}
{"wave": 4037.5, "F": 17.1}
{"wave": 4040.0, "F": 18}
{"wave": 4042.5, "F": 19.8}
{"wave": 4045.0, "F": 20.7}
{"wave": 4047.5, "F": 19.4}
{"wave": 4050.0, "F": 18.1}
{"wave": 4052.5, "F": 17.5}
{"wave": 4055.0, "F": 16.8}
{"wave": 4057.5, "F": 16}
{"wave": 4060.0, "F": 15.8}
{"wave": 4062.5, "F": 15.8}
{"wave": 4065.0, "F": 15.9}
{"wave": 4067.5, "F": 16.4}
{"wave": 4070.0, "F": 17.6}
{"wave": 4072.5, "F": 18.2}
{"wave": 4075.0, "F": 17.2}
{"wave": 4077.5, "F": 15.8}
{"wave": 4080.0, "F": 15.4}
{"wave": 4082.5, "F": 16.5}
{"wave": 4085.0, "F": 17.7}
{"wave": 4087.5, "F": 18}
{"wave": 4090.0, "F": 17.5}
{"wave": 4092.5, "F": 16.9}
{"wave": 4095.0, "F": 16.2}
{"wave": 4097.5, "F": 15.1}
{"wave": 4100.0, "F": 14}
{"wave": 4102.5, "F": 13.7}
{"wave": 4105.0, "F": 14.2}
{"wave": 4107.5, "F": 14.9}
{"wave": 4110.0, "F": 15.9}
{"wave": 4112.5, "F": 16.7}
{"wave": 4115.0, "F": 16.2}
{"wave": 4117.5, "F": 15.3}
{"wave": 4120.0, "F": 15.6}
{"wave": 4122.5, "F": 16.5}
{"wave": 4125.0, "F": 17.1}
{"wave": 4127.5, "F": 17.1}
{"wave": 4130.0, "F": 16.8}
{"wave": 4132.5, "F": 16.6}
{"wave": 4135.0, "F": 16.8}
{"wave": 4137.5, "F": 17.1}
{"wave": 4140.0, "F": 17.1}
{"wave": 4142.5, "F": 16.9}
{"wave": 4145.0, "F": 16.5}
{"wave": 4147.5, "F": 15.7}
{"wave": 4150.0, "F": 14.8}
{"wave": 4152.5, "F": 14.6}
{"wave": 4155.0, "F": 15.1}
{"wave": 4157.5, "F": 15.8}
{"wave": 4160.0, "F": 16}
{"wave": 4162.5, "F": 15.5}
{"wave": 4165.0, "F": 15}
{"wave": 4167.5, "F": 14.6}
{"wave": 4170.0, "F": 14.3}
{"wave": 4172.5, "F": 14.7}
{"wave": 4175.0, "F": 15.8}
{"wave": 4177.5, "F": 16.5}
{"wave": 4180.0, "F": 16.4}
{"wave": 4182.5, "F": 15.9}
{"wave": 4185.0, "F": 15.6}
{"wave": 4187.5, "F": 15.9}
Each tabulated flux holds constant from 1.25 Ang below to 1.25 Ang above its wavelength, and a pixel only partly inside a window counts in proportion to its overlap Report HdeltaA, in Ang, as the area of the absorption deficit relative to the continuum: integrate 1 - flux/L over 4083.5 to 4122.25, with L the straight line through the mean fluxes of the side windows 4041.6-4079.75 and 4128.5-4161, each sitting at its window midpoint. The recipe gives 2.0 Ang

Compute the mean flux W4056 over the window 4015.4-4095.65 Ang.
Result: 17.2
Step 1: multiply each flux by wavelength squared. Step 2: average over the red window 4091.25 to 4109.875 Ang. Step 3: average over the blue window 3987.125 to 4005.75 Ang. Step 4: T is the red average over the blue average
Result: 0.97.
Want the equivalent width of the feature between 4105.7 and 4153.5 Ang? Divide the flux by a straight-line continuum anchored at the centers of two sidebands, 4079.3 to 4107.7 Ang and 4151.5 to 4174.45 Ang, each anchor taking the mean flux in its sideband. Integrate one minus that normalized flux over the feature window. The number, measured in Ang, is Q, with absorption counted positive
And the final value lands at -2.3 Ang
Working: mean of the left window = 15.9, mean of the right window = 15.1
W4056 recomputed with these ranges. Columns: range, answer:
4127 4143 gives 16.9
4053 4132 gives 16.2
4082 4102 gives 16.4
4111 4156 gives 16.3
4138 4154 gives 16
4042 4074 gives 17.5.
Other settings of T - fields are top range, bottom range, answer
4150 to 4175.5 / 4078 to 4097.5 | 0.94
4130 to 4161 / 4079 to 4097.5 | 0.99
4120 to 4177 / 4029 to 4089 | 0.97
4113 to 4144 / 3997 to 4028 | 1.02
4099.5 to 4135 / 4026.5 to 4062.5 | 0.94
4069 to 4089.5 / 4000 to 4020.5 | 1.01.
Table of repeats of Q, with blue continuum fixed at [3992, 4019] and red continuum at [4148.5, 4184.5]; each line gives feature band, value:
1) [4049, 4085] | -0.62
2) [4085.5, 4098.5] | -0.56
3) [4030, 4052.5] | -1.85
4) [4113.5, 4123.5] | -0.03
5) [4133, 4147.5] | -1.05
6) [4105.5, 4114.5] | 0.12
